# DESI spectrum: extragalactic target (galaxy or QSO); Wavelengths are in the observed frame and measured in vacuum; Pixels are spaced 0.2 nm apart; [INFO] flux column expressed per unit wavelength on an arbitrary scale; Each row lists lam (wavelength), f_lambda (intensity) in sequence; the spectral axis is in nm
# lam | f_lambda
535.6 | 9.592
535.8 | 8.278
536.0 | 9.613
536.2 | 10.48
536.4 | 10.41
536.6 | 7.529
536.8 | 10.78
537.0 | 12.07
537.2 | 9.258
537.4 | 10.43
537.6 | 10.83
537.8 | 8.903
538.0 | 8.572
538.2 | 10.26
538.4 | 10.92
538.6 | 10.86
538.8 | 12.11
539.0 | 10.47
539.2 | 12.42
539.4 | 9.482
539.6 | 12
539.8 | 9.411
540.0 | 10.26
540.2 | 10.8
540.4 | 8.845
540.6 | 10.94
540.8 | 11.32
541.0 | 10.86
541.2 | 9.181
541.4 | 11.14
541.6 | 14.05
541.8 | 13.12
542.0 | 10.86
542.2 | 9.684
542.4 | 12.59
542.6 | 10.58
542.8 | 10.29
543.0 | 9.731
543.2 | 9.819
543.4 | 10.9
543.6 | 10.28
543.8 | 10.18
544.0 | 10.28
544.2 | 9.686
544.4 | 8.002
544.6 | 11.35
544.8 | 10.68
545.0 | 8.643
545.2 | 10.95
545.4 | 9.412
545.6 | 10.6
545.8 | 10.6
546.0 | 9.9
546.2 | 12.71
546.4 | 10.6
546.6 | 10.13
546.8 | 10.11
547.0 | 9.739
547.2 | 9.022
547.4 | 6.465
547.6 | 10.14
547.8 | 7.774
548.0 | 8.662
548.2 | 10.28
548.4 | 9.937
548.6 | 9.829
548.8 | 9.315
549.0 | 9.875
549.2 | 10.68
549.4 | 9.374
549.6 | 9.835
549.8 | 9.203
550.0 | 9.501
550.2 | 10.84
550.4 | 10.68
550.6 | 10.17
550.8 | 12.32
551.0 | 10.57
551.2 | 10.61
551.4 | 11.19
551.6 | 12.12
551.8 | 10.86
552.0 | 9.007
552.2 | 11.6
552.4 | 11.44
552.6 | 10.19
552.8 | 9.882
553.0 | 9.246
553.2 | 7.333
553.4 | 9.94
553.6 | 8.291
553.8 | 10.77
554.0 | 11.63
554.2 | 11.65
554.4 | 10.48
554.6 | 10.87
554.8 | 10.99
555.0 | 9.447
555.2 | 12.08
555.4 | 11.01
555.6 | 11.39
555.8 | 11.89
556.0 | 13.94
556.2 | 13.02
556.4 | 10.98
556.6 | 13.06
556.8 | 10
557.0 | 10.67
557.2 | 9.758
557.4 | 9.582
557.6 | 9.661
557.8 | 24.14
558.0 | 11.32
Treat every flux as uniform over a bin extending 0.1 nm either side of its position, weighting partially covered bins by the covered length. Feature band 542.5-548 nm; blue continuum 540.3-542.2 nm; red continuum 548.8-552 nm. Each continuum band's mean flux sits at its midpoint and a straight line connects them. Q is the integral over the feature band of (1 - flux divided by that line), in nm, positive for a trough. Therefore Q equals 0.44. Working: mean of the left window 11.1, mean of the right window 10.4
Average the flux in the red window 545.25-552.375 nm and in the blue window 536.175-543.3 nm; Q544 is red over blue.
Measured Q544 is 0.96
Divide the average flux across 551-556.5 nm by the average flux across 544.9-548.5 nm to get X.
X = 1.11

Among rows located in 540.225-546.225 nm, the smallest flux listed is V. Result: 8.002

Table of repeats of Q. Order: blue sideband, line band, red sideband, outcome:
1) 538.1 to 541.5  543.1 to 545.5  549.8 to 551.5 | 0.14 nm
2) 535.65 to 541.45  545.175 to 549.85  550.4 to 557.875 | 0.41 nm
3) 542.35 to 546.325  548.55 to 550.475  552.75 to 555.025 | 0.05 nm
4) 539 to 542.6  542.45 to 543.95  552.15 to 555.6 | 0.07 nm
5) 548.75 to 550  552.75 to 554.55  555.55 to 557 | 0.19 nm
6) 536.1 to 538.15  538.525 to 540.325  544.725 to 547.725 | -0.16 nm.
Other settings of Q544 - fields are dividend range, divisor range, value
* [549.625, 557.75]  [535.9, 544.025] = 1.02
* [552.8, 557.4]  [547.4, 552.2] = 1.07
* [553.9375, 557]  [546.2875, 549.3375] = 1.21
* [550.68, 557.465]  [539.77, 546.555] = 1.03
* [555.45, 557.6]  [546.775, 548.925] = 1.23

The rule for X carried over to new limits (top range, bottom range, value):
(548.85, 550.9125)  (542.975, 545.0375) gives 1.02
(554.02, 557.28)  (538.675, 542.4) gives 1.03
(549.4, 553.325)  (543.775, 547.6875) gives 1.04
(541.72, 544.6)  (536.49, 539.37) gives 1.01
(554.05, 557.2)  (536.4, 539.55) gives 1.10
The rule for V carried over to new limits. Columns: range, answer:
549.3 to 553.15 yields 9.007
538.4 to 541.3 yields 8.845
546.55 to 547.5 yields 6.465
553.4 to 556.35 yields 8.291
